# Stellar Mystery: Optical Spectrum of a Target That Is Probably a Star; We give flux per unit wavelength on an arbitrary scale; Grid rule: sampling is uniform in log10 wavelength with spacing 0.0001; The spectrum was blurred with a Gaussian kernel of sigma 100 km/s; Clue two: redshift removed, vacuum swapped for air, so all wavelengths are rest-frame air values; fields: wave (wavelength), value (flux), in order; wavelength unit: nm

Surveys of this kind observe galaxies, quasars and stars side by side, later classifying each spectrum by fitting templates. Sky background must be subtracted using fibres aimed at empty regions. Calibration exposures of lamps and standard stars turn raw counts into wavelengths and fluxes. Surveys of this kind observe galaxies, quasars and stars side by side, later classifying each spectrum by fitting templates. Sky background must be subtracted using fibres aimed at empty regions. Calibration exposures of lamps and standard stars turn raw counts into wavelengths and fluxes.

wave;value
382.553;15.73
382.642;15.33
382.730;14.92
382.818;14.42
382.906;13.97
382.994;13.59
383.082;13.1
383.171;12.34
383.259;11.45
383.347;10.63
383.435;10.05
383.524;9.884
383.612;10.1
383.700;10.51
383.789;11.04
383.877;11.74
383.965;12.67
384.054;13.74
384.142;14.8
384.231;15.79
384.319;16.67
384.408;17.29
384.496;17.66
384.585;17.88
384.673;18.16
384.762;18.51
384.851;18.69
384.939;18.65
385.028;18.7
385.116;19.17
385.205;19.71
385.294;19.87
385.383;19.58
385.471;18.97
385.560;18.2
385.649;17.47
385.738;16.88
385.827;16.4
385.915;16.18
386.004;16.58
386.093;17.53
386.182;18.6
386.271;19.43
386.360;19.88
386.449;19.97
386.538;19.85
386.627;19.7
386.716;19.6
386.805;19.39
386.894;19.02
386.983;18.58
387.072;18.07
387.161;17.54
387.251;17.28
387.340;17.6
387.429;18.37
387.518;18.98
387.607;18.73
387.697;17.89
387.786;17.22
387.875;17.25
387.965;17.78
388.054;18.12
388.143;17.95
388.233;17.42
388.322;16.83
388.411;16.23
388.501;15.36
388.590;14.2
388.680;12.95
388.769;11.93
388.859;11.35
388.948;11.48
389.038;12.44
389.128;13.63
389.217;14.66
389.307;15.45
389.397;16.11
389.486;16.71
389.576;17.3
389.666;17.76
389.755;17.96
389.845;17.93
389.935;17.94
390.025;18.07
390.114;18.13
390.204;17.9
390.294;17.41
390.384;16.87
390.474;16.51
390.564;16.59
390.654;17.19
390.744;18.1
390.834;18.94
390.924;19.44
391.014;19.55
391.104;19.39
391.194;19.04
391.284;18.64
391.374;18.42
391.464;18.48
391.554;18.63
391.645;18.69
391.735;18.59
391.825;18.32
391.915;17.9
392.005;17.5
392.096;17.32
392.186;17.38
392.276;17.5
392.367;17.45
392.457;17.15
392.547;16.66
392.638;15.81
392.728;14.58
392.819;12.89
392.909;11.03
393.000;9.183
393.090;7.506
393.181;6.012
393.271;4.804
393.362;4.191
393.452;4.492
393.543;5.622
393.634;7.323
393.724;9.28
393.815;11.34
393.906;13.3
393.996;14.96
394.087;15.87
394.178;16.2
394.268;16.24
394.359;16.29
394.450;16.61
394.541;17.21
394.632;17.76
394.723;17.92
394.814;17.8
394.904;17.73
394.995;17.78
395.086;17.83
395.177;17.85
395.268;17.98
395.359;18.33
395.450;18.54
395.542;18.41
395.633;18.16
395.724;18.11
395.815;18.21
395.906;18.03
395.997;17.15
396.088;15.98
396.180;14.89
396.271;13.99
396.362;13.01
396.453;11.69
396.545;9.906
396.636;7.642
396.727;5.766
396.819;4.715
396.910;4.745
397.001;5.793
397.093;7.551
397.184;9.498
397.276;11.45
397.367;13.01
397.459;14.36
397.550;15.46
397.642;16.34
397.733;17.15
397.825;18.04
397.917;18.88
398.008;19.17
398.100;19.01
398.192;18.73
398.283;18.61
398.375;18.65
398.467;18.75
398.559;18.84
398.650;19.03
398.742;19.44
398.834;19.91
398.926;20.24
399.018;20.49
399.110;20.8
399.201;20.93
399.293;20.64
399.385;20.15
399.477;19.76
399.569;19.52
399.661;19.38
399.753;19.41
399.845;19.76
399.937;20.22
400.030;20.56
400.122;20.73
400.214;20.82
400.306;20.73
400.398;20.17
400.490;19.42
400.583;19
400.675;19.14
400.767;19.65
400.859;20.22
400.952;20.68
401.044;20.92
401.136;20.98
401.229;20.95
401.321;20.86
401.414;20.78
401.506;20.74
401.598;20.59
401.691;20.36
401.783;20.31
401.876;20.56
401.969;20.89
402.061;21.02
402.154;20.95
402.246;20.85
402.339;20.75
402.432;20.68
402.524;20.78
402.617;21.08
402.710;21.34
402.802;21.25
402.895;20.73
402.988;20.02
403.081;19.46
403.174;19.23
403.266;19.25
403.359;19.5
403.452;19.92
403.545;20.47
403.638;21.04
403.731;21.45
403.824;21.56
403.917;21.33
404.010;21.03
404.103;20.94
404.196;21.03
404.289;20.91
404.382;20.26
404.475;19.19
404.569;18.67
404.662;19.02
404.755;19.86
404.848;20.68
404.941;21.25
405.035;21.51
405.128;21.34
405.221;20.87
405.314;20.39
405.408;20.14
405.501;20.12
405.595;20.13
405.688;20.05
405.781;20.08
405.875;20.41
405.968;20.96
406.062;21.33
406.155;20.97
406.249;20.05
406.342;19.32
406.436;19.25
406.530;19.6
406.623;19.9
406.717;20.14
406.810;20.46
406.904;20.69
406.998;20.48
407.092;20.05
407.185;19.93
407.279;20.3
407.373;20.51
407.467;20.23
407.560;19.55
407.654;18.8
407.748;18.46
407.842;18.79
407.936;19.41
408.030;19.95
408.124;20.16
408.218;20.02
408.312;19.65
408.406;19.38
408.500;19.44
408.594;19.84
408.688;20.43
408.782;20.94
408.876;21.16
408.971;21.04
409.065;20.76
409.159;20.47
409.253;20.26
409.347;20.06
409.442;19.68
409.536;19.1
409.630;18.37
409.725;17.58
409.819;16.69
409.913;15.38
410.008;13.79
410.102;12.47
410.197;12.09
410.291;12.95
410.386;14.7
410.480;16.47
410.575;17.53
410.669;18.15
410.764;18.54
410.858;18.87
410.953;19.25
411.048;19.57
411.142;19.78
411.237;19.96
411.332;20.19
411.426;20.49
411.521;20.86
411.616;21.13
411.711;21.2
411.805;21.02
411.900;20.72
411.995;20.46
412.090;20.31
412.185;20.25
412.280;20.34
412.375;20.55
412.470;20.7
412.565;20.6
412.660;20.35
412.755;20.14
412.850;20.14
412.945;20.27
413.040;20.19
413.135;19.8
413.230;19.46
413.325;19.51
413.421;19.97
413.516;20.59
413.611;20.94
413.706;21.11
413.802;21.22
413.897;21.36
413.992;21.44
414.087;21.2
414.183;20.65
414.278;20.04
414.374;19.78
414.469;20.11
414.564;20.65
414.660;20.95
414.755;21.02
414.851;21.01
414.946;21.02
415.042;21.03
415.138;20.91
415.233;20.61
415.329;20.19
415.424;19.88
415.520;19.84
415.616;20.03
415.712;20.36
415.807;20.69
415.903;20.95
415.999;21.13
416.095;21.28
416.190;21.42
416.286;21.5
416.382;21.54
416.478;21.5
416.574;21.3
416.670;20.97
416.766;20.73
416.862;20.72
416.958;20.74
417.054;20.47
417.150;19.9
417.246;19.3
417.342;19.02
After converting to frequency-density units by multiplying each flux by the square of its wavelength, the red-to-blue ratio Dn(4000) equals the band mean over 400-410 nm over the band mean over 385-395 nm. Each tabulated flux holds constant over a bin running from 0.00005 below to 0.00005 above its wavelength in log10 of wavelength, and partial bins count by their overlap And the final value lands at 1.33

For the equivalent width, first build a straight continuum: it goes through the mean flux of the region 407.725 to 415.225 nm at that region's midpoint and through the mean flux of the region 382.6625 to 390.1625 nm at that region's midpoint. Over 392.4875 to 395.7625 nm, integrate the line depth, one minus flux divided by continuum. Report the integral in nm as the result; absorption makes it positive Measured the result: 0.64 nm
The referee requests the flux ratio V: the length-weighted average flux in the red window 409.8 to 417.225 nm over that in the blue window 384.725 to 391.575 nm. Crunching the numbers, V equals 1.1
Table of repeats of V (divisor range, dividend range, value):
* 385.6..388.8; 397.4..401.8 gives 1.11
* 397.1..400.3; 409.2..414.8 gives 1.05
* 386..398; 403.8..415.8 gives 1.27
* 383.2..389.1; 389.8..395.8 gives 0.96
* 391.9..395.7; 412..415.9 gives 1.42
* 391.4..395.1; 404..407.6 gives 1.41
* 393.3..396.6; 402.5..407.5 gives 1.37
